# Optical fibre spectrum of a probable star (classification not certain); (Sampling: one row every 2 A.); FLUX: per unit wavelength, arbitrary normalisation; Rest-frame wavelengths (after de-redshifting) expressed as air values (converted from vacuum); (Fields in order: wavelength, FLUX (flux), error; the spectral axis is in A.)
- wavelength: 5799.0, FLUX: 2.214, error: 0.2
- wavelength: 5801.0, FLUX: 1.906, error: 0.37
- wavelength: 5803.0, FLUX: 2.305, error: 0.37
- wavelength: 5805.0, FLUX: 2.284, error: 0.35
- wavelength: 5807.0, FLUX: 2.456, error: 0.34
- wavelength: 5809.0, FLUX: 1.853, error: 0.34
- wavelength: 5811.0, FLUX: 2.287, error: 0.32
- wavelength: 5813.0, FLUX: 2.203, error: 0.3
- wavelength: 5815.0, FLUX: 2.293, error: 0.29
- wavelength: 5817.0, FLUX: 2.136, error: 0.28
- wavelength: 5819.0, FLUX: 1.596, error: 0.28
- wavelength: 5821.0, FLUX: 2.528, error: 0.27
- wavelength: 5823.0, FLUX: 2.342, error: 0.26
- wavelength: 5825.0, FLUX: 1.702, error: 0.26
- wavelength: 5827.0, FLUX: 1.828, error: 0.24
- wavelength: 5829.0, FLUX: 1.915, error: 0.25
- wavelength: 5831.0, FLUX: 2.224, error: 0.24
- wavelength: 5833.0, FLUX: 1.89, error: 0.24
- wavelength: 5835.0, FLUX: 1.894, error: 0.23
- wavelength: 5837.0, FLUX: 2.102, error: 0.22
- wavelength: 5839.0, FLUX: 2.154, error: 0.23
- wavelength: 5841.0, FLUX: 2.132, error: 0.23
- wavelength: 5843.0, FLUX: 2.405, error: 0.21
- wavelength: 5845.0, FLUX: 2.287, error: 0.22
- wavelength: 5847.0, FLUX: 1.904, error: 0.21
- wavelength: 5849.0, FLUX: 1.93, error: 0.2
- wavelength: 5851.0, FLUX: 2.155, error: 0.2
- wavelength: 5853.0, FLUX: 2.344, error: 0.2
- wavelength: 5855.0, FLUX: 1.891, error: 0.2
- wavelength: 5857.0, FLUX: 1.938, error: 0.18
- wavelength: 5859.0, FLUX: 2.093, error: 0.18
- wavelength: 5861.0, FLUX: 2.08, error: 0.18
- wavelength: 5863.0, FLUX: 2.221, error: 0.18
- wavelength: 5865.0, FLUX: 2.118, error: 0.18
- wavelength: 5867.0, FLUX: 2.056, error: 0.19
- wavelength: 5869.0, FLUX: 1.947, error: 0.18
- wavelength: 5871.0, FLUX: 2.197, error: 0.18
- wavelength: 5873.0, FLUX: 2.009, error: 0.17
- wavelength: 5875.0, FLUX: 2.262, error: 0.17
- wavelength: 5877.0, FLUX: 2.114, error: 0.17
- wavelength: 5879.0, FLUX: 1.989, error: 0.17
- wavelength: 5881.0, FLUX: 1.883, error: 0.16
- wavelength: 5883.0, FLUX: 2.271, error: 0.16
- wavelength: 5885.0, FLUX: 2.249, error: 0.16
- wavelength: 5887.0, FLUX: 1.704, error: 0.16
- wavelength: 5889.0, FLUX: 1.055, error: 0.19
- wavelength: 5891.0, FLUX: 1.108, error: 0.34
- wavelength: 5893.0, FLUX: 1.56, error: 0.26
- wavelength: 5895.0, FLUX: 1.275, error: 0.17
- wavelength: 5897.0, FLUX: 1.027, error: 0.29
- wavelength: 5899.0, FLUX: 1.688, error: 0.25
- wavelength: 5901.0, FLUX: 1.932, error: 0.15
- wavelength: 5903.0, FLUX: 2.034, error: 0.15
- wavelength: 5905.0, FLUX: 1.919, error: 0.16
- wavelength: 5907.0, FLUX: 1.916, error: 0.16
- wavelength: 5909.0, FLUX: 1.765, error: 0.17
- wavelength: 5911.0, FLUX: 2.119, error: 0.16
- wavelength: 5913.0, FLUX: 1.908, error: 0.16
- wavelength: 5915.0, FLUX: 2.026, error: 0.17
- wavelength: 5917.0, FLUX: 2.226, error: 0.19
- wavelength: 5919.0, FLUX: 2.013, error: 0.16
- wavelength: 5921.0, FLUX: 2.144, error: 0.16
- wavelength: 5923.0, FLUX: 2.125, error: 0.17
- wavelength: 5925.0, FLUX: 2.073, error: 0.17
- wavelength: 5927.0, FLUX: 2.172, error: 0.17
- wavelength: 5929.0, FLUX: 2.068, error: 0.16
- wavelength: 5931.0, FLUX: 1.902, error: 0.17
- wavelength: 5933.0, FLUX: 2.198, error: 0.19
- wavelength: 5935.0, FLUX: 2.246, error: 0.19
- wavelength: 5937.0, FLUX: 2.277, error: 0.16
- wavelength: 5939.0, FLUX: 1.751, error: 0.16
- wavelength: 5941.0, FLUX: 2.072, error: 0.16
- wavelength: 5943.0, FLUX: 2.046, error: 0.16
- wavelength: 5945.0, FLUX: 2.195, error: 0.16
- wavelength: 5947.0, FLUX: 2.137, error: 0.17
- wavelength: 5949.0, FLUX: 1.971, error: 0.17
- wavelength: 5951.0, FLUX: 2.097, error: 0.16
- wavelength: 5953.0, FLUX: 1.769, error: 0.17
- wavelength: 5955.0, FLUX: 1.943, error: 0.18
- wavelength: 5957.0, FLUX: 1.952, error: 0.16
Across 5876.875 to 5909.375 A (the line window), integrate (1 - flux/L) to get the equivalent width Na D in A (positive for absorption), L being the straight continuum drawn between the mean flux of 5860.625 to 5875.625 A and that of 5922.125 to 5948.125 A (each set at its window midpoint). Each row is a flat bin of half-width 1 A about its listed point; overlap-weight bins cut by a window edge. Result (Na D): 5.87 A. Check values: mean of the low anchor 2.11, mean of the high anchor 2.1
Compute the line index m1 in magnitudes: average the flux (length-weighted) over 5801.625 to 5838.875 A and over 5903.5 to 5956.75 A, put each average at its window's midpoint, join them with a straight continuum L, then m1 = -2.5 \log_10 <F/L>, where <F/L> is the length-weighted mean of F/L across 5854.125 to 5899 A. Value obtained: 0.12 mag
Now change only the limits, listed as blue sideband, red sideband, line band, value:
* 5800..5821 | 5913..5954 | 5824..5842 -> 0.08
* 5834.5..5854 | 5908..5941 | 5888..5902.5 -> 0.43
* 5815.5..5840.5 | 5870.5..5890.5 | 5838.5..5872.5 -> -0.06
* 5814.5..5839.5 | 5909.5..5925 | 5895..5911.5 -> 0.17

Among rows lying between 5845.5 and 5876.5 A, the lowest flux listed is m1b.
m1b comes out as 1.891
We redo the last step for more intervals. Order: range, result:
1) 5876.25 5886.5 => 1.883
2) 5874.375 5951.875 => 1.027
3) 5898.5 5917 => 1.688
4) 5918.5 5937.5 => 1.902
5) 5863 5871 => 1.947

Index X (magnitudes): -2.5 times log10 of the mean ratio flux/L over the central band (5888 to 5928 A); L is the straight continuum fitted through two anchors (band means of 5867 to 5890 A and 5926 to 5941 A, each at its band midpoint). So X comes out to 0.13 mag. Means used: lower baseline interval 1.97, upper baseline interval 2.09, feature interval 1.8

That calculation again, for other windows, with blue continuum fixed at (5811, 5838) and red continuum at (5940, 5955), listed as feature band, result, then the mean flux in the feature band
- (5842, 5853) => -0.05 mag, 2.16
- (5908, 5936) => -0.02 mag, 2.07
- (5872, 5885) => -0.03 mag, 2.1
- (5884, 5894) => 0.31 mag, 1.54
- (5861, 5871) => -0.02 mag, 2.1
